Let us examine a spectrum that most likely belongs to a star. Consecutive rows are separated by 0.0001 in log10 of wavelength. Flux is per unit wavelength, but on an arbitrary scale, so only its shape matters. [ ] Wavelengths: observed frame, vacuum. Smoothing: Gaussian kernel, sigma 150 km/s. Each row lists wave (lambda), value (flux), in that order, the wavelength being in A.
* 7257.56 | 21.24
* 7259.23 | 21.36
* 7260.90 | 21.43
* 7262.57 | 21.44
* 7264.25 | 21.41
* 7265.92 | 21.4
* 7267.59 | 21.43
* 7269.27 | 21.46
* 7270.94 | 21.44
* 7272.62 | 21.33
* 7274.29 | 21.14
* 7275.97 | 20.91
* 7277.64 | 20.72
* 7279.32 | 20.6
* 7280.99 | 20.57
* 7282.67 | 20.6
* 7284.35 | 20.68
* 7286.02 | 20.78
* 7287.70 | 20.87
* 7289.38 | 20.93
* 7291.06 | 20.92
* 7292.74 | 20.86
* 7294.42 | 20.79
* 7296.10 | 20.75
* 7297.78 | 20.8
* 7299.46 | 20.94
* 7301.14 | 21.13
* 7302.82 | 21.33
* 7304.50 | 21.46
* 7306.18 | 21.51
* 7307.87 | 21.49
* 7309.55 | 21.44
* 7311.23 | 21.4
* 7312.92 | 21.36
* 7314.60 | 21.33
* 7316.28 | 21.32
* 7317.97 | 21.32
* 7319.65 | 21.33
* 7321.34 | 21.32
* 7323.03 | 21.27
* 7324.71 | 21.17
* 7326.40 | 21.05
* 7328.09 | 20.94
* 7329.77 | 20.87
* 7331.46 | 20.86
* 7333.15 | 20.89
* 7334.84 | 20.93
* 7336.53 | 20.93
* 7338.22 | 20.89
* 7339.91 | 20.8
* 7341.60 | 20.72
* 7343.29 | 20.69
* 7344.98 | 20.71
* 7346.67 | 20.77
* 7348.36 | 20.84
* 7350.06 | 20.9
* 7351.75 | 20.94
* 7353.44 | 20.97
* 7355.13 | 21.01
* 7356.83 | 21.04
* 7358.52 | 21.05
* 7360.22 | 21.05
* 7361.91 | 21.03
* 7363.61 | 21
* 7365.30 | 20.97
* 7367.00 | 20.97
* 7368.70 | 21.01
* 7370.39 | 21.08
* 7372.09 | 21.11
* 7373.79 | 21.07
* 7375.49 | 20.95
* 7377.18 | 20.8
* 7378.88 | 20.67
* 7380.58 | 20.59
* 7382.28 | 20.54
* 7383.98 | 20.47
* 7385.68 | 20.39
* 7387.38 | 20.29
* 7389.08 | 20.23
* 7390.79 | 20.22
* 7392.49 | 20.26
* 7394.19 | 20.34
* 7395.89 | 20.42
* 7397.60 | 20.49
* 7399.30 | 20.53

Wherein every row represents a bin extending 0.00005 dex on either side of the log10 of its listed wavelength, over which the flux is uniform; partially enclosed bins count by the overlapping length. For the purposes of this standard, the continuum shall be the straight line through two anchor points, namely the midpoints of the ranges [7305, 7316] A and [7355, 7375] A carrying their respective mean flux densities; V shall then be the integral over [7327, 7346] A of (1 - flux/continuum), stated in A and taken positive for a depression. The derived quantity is 0.4 A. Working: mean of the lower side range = 21.4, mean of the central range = 20.8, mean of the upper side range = 21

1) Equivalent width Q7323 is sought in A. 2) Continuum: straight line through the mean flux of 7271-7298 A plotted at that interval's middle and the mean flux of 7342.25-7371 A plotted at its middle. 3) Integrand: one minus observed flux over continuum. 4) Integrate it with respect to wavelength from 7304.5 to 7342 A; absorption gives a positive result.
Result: -0.5 A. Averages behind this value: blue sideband 20.8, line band 21.2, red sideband 20.9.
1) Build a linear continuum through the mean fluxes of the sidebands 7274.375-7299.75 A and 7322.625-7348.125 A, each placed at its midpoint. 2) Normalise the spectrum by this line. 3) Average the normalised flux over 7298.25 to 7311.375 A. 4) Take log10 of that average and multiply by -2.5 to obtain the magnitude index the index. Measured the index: -0.03 mag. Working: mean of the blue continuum 20.8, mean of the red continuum 20.9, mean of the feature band 21.3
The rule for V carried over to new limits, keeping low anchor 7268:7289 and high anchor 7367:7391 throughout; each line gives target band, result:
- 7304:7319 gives -0.4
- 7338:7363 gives -0.2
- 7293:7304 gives 0.0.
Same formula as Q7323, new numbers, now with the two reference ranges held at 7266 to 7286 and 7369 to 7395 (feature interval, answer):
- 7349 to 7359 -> -0.1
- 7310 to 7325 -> -0.3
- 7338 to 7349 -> 0.0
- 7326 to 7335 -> 0.0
